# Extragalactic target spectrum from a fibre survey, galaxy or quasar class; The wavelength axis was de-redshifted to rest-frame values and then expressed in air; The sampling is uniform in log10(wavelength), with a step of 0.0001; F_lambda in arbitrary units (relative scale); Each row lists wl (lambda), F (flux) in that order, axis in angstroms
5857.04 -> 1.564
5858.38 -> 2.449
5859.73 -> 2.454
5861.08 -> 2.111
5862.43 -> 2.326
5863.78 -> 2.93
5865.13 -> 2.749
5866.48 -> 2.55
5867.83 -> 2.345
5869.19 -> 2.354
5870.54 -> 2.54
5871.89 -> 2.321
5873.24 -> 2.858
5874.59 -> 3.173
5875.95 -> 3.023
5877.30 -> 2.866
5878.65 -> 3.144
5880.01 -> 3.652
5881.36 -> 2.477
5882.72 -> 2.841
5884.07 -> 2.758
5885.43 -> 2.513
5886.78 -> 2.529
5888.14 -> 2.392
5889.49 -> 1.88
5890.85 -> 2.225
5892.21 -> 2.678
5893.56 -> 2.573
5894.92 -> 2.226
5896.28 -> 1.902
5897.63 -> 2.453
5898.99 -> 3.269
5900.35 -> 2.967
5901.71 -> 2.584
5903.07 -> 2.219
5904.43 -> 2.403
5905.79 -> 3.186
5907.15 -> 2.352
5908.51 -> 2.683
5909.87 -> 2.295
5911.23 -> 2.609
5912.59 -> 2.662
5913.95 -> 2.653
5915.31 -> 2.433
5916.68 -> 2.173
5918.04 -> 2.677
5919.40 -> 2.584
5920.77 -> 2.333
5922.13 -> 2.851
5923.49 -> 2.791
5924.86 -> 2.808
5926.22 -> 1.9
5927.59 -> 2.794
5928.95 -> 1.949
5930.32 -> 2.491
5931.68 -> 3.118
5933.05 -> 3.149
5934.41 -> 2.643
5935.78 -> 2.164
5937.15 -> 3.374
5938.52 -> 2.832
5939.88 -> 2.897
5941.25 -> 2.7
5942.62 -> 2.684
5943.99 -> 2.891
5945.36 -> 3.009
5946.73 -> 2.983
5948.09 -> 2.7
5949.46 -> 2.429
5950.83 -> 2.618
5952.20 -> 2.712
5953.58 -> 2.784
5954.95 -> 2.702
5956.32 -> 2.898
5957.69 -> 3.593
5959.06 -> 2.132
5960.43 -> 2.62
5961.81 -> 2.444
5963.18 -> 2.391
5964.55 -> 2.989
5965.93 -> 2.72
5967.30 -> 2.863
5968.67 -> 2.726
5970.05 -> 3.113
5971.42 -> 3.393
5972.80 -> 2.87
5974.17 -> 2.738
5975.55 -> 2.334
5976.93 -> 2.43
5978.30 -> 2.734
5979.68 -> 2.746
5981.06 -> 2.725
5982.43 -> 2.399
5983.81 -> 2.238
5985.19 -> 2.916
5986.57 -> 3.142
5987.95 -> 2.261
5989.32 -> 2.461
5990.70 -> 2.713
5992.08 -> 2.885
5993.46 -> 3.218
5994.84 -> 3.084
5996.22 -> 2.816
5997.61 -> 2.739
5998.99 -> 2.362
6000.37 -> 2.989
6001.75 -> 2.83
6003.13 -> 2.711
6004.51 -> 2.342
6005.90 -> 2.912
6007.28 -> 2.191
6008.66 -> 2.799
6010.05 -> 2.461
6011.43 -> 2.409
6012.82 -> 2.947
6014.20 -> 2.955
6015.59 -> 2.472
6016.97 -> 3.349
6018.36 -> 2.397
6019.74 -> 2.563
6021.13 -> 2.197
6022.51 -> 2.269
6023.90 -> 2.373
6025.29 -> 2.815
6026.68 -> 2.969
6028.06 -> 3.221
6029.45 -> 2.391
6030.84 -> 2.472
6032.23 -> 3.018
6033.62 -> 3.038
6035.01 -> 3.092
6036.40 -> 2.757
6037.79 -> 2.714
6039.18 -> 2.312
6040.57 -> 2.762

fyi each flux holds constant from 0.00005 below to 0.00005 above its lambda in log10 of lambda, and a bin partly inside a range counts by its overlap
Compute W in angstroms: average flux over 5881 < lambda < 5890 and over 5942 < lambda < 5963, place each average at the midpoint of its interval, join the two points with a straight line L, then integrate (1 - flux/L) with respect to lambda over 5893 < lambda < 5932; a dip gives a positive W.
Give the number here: 0.7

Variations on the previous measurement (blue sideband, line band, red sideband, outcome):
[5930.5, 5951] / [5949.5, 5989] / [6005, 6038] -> 0.8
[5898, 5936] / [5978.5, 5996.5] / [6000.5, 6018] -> -0.4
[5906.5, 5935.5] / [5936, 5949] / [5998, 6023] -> -1.4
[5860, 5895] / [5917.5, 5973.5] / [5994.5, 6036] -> -1.6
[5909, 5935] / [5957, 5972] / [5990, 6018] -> -0.8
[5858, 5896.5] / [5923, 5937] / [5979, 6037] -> 0.1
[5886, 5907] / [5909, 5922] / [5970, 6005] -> 0.2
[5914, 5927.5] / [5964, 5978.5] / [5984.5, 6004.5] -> -0.6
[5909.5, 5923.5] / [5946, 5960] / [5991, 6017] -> -0.7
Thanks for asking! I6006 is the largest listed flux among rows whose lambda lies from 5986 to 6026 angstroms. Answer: 3.349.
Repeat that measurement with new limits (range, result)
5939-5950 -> 3.009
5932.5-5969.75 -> 3.593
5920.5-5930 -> 2.851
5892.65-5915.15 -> 3.269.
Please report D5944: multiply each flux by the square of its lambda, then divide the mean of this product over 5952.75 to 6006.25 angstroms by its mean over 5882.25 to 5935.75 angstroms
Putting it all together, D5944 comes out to 1.10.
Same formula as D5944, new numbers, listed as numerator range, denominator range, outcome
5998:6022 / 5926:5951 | 0.99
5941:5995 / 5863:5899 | 1.08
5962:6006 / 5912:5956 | 1.04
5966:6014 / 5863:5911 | 1.07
